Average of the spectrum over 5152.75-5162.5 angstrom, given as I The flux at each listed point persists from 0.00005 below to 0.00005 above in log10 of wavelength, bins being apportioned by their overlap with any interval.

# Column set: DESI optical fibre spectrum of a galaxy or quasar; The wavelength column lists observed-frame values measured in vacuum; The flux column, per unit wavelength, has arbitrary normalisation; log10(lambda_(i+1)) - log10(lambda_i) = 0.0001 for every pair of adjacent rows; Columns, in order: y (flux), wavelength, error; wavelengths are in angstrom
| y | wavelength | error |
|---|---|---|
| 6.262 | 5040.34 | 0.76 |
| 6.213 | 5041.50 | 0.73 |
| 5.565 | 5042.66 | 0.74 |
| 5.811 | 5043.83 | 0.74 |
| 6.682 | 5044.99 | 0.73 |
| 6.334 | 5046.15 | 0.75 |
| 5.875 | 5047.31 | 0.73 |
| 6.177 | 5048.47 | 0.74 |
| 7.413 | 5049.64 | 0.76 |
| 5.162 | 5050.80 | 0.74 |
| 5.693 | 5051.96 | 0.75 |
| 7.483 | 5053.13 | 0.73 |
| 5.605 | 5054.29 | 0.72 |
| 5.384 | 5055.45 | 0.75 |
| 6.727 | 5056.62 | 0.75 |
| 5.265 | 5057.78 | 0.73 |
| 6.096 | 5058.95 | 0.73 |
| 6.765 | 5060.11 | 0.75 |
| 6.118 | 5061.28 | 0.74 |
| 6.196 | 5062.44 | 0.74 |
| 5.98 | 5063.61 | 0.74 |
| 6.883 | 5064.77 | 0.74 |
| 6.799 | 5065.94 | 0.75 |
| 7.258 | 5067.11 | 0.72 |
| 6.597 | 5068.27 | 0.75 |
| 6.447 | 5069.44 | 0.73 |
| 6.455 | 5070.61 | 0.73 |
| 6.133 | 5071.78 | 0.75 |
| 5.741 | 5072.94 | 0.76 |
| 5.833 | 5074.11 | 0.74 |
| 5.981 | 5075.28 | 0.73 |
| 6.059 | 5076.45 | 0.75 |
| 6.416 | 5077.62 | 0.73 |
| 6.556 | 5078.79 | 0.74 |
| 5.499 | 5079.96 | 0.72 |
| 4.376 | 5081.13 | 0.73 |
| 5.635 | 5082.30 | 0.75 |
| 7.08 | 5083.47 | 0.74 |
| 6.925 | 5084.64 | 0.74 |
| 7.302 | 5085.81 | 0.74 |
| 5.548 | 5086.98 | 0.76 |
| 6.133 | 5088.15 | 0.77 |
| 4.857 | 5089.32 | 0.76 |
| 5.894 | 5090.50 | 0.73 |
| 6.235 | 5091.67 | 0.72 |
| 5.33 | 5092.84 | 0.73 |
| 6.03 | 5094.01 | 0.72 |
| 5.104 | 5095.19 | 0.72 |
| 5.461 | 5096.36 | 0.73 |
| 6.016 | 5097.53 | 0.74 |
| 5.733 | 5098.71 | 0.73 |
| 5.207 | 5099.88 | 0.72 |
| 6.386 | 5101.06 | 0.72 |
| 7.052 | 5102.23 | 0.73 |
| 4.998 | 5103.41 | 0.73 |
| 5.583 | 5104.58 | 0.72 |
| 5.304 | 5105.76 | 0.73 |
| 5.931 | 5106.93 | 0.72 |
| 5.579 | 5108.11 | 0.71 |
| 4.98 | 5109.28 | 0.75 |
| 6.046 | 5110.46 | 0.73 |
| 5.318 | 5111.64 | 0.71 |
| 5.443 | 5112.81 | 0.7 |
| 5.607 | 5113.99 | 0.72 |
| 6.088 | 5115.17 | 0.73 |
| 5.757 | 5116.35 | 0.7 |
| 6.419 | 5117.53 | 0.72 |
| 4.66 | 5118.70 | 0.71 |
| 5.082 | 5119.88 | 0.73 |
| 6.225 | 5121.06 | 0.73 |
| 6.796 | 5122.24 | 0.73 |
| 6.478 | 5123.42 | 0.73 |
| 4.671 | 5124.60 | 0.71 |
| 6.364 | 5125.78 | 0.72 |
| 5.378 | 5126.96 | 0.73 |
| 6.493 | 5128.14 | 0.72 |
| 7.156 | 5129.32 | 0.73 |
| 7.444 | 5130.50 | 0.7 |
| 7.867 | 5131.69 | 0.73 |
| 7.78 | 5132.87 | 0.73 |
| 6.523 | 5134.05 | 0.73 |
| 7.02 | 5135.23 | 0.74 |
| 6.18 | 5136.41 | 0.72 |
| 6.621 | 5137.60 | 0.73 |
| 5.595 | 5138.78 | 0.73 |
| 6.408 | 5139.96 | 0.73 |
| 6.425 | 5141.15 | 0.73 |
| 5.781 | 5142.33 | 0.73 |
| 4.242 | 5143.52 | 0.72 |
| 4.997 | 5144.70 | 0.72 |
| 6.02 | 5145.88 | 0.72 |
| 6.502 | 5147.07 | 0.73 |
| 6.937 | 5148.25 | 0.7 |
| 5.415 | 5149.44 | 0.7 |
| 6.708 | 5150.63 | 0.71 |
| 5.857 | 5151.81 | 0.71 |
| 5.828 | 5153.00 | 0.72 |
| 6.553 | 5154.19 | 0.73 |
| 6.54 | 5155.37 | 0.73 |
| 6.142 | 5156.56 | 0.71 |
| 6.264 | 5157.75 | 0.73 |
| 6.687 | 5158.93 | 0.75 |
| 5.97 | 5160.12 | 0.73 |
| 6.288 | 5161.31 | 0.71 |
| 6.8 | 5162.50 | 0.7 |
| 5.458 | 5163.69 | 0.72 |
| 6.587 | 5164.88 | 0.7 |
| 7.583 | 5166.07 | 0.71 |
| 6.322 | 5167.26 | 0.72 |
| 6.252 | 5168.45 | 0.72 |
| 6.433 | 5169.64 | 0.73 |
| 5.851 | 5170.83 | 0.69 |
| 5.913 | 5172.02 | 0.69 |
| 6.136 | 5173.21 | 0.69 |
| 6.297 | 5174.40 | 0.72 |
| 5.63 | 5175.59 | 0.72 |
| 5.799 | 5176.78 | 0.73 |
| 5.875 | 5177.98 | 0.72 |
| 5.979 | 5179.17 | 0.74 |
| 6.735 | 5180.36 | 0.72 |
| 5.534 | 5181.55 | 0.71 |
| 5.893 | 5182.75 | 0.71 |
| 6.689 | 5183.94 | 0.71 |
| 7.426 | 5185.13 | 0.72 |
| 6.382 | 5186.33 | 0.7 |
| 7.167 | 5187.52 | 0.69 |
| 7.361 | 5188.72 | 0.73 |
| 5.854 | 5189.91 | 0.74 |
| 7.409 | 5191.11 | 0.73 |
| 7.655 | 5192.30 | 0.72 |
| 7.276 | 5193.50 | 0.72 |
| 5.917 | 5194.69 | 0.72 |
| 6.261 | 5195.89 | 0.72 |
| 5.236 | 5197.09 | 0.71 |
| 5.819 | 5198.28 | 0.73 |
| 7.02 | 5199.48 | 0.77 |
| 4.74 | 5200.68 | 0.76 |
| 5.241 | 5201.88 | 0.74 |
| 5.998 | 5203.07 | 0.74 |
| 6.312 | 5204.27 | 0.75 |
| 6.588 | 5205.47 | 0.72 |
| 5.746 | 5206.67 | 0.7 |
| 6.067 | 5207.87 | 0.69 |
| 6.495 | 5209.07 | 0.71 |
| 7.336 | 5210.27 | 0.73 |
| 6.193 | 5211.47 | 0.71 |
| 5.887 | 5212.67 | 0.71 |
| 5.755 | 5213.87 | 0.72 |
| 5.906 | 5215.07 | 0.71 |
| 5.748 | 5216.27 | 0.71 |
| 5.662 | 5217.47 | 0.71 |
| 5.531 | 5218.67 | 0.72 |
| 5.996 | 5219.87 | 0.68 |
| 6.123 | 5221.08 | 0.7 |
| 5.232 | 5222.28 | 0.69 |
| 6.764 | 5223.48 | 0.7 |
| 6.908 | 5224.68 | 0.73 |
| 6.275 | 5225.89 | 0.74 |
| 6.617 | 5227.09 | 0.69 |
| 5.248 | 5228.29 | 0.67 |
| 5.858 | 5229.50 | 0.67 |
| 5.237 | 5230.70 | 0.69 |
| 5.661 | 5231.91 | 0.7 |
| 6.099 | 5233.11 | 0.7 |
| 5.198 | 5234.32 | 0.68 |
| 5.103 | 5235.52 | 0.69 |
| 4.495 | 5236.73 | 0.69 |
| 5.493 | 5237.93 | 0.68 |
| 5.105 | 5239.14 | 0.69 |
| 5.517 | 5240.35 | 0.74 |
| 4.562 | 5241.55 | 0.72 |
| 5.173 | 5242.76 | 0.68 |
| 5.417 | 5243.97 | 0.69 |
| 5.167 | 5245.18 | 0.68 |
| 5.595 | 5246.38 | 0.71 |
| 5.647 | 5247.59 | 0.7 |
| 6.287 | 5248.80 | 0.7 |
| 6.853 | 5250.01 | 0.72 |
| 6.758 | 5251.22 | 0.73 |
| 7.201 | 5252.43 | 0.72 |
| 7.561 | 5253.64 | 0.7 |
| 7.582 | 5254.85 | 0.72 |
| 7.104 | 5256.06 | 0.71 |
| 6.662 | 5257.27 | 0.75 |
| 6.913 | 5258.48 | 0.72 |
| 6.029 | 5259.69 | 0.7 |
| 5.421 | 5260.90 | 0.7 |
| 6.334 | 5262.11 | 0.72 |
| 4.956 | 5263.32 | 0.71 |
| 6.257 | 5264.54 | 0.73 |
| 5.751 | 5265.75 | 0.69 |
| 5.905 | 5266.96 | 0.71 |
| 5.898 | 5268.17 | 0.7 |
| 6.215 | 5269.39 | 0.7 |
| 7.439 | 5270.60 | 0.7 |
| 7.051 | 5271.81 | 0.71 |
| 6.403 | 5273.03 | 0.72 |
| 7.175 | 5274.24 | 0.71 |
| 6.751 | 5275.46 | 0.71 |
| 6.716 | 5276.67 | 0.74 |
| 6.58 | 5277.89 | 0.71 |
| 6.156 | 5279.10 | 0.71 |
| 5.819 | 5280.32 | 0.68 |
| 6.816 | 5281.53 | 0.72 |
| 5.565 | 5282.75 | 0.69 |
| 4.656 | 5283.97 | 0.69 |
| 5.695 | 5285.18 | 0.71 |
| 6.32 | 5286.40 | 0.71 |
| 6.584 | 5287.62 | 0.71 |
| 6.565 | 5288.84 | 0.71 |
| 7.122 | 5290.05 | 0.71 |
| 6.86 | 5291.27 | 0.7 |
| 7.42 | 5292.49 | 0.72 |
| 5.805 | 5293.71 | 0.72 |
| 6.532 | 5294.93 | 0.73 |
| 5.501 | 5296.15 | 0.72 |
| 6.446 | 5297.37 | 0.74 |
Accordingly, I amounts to 6.33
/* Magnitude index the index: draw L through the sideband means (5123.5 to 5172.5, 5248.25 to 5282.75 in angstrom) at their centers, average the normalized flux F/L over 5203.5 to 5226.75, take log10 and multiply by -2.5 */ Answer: 0.05 mag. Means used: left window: 6.29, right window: 6.5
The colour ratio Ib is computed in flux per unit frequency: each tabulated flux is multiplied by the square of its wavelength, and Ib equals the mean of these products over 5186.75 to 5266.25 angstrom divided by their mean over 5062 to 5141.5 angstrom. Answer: 1.05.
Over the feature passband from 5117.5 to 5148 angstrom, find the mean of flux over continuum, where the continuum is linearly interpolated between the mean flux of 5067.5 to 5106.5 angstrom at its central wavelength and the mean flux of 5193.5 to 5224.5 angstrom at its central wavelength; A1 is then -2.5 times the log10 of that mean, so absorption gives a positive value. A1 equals -0.041 mag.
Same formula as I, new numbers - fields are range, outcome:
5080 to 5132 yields 5.89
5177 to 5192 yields 6.53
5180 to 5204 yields 6.38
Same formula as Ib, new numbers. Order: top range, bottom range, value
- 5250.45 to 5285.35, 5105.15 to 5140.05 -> 1.11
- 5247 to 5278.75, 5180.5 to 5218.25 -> 1.06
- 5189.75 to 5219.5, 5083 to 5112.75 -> 1.10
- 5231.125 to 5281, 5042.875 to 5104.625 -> 1.08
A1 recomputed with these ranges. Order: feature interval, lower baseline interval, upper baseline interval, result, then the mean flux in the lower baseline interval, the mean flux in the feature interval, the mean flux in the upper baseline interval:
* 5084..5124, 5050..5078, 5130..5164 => 0.081 mag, 6.22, 5.81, 6.31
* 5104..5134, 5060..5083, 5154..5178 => 0.034 mag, 6.18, 6.03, 6.26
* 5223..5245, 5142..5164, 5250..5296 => 0.135 mag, 6.06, 5.58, 6.44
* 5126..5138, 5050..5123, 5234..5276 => -0.142 mag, 5.96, 6.83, 6.09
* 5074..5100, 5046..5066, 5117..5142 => 0.067 mag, 6.2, 5.89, 6.36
